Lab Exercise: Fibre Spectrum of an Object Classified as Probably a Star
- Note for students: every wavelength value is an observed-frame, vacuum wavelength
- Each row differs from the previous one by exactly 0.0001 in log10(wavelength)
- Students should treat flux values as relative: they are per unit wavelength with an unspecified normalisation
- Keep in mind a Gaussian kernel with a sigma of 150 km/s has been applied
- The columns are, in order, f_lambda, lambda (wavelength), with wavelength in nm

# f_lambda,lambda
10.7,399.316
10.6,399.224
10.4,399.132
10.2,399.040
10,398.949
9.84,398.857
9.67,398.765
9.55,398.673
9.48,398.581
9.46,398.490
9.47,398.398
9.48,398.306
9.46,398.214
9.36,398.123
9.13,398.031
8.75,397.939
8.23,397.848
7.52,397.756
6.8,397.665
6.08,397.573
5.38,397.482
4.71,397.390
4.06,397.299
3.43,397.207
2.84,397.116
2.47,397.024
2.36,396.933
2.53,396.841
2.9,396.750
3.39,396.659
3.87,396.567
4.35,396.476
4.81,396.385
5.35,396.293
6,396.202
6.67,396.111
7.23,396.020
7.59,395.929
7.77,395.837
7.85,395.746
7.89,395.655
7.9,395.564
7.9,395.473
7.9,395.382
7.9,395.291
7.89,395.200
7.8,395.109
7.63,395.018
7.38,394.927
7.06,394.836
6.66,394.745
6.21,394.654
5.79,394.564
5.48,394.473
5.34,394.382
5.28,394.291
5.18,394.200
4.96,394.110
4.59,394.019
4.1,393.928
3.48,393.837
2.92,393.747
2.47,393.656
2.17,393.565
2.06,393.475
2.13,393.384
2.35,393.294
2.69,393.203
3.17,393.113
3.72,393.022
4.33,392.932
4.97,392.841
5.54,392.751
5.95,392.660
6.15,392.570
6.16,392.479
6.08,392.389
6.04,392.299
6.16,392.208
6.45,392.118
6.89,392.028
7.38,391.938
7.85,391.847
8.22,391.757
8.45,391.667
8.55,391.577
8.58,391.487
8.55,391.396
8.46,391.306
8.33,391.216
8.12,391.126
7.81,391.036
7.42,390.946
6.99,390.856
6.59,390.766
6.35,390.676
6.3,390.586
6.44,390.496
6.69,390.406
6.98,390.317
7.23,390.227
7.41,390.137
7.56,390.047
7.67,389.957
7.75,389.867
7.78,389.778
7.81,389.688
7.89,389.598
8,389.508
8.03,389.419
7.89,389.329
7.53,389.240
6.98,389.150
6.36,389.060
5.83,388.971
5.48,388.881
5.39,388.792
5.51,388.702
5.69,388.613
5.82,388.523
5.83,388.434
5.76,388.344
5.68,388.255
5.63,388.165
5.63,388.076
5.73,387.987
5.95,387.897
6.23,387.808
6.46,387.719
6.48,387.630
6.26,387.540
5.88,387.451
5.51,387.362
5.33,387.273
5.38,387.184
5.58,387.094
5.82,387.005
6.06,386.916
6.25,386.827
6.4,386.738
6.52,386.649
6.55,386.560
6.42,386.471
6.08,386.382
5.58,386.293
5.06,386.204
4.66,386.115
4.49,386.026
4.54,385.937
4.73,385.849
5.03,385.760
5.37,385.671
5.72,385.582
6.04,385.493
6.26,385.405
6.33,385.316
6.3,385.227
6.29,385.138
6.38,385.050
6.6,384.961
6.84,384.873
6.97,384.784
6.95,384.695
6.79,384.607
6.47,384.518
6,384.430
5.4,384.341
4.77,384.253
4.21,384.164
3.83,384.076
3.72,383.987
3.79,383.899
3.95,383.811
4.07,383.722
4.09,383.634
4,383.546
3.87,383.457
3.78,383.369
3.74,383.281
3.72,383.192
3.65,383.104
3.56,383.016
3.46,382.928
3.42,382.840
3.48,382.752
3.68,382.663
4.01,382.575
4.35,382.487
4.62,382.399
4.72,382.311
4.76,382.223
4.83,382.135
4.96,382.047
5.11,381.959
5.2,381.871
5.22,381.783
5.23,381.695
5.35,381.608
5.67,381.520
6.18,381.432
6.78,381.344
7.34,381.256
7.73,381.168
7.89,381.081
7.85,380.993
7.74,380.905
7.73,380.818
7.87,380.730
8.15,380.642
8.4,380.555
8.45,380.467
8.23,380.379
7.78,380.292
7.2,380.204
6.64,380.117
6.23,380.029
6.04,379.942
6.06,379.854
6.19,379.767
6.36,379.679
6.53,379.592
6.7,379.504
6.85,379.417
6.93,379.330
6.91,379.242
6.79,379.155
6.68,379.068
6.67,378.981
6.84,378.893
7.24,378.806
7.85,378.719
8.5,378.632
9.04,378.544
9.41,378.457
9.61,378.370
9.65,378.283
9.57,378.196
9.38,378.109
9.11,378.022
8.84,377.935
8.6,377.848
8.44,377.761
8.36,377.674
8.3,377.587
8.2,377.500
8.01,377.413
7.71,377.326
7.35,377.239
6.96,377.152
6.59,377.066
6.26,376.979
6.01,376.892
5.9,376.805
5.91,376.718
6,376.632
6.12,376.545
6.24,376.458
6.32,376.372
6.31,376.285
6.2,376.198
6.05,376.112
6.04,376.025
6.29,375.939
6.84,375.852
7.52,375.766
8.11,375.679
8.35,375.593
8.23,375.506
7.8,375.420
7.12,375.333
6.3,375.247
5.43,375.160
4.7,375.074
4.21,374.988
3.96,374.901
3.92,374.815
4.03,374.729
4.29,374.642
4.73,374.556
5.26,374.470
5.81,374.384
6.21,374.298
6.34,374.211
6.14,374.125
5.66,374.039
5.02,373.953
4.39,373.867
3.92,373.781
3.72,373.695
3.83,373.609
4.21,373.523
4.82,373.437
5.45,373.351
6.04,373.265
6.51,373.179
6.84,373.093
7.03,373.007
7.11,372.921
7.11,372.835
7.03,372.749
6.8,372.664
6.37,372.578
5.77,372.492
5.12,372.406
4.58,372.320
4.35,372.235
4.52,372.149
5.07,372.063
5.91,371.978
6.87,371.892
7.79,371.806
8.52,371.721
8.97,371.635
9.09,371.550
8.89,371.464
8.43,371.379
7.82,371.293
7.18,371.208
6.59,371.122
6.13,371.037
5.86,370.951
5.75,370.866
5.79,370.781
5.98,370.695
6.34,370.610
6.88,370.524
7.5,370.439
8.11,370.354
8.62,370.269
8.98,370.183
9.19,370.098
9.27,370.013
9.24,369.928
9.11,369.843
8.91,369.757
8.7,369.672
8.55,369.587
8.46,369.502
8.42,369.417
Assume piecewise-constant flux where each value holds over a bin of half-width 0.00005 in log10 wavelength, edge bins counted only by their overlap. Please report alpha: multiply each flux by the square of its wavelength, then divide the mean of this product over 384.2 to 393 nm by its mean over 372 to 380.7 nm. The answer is 1.0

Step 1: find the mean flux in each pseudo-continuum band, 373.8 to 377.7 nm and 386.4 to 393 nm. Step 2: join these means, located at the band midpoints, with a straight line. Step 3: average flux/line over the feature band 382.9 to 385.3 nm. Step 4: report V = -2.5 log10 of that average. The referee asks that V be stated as 0.29 mag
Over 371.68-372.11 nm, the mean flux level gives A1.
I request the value 6.81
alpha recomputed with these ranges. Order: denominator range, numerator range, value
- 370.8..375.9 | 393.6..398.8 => 1.16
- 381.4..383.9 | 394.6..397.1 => 1.49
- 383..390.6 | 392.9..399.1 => 1.08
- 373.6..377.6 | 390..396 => 1.13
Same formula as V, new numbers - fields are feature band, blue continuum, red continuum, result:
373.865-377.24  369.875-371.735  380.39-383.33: 0.13 mag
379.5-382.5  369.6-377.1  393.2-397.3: -0.08 mag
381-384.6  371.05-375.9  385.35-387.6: 0.20 mag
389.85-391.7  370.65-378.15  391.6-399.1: -0.21 mag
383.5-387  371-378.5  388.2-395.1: 0.15 mag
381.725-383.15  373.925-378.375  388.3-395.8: 0.45 mag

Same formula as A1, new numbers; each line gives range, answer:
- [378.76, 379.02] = 6.92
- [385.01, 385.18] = 6.36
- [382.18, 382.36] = 4.74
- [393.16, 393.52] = 2.31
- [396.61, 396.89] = 2.94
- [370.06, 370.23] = 9.04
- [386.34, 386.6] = 6.35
